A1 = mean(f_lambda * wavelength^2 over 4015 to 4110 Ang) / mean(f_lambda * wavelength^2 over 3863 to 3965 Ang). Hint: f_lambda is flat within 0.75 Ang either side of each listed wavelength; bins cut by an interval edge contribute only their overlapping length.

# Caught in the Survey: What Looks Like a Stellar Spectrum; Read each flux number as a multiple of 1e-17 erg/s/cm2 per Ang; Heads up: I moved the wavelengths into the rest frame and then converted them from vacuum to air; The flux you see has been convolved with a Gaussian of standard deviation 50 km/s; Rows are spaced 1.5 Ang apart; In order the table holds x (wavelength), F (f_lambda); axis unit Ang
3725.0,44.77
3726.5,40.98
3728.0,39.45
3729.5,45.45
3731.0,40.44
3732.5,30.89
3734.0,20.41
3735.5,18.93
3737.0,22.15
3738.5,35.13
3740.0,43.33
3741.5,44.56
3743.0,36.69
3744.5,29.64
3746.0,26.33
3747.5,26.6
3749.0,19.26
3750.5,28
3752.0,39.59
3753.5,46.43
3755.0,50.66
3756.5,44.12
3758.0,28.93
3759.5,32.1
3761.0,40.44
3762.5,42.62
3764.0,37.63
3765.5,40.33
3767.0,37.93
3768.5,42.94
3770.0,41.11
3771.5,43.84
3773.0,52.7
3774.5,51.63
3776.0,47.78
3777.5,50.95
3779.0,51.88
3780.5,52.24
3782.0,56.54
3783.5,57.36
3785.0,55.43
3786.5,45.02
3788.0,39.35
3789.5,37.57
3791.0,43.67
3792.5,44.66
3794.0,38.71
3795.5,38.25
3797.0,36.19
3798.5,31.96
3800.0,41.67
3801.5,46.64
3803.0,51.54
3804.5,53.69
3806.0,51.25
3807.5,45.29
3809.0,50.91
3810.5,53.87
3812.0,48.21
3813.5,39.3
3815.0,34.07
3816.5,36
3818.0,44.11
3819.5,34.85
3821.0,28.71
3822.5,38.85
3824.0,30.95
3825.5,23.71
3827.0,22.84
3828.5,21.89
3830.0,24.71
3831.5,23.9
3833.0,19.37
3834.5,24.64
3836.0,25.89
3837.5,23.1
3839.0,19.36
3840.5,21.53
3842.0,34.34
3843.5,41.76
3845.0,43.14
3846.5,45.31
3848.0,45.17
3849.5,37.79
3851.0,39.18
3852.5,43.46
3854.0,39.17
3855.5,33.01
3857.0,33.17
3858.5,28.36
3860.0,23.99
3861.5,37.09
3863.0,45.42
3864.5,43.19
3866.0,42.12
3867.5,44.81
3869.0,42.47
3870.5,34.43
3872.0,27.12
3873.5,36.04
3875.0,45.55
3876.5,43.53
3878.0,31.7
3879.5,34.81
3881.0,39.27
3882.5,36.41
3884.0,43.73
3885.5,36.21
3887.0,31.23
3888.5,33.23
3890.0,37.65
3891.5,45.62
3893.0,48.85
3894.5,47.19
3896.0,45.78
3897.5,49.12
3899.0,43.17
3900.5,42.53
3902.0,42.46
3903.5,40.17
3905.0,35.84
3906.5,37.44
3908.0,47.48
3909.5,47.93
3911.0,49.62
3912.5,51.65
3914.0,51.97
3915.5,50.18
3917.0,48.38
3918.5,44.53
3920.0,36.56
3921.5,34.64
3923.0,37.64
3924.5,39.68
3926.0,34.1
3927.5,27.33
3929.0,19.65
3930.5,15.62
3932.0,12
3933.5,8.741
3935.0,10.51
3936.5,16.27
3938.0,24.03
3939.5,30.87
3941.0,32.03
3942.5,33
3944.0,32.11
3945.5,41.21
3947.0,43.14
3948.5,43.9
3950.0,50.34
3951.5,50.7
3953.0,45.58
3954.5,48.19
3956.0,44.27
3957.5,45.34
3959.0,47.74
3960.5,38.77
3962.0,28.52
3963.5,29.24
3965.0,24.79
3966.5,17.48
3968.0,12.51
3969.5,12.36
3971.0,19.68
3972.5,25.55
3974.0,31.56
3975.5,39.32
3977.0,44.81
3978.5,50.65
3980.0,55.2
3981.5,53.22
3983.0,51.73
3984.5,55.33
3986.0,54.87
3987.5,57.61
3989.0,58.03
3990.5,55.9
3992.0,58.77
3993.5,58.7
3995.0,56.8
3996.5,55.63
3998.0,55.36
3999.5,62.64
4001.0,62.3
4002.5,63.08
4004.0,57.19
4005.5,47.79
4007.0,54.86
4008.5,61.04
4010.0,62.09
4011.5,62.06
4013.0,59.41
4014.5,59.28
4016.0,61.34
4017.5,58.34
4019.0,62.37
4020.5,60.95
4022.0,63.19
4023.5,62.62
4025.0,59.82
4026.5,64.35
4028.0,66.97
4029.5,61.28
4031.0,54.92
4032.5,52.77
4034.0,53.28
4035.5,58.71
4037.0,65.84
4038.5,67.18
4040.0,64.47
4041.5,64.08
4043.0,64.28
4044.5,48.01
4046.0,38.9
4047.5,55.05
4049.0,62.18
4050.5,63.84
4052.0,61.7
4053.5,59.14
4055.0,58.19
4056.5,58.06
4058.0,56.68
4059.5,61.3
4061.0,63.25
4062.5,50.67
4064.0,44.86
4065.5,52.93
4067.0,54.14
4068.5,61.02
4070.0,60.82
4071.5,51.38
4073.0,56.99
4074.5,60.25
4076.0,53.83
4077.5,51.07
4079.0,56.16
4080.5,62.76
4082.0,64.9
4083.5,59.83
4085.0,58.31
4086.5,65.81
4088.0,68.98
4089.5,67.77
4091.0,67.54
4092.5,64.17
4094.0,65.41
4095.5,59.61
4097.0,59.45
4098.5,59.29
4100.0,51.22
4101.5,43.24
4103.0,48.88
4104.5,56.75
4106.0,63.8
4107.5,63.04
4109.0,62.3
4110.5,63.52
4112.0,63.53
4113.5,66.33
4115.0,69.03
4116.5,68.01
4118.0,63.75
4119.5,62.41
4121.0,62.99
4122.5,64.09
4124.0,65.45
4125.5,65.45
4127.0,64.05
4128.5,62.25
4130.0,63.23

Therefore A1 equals 1.67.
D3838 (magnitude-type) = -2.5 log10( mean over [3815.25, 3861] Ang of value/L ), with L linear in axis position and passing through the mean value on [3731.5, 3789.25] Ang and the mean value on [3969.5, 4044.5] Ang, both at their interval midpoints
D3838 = 0.37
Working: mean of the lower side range 39.8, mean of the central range 31.8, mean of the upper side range 55.7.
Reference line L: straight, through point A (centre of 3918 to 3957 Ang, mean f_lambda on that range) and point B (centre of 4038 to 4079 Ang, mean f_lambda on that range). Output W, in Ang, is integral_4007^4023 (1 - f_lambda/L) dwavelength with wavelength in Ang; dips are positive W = -4.07 Ang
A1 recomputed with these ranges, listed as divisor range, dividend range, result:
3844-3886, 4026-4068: 1.66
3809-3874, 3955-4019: 1.50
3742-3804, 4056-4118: 1.67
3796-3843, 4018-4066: 1.89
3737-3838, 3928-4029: 1.27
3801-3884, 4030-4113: 1.80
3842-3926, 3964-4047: 1.39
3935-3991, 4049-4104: 1.60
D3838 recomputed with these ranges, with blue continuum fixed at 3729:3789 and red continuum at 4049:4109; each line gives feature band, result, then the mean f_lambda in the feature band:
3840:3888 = 0.22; 37.7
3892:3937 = 0.29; 37.4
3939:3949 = 0.36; 36.6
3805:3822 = 0.01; 42.5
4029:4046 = -0.04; 58.6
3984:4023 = -0.08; 58.7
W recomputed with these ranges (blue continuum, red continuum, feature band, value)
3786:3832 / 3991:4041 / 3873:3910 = 5.0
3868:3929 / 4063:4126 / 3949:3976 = 7.3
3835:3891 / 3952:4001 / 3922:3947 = 8.9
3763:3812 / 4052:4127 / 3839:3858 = 4.5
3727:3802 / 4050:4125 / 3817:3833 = 5.3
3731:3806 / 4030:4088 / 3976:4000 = -0.6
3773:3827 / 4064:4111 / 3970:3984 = 3.2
